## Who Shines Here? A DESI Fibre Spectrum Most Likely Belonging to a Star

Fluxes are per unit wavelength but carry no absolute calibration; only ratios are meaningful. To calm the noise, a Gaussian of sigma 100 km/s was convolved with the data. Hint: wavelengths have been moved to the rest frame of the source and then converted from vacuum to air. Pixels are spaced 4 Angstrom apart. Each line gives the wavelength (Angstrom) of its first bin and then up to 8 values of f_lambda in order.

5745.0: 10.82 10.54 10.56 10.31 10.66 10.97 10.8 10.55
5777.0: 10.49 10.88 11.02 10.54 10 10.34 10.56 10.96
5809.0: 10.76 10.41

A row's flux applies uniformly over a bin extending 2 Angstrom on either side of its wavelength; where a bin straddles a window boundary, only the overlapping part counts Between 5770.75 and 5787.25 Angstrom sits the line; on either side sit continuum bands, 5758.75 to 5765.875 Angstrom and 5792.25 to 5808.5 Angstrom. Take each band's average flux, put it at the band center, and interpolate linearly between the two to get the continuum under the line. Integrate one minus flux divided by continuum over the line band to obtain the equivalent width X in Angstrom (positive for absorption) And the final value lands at -0.1 Angstrom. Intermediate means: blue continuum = 10.8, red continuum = 10.5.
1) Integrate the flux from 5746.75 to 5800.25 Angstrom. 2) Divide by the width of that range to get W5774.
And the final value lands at 10.6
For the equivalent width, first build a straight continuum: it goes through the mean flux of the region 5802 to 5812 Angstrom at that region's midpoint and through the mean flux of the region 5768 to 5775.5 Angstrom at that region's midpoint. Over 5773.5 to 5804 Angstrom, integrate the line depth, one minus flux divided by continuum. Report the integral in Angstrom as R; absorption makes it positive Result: 0.43 Angstrom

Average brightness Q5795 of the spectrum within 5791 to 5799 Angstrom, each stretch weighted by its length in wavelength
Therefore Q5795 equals 10.2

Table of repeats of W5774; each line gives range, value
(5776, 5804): 10.6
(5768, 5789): 10.7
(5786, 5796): 10.4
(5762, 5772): 10.8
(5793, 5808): 10.5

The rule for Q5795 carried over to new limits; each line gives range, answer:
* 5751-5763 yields 10.5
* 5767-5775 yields 10.7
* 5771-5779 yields 10.5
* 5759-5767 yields 10.8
